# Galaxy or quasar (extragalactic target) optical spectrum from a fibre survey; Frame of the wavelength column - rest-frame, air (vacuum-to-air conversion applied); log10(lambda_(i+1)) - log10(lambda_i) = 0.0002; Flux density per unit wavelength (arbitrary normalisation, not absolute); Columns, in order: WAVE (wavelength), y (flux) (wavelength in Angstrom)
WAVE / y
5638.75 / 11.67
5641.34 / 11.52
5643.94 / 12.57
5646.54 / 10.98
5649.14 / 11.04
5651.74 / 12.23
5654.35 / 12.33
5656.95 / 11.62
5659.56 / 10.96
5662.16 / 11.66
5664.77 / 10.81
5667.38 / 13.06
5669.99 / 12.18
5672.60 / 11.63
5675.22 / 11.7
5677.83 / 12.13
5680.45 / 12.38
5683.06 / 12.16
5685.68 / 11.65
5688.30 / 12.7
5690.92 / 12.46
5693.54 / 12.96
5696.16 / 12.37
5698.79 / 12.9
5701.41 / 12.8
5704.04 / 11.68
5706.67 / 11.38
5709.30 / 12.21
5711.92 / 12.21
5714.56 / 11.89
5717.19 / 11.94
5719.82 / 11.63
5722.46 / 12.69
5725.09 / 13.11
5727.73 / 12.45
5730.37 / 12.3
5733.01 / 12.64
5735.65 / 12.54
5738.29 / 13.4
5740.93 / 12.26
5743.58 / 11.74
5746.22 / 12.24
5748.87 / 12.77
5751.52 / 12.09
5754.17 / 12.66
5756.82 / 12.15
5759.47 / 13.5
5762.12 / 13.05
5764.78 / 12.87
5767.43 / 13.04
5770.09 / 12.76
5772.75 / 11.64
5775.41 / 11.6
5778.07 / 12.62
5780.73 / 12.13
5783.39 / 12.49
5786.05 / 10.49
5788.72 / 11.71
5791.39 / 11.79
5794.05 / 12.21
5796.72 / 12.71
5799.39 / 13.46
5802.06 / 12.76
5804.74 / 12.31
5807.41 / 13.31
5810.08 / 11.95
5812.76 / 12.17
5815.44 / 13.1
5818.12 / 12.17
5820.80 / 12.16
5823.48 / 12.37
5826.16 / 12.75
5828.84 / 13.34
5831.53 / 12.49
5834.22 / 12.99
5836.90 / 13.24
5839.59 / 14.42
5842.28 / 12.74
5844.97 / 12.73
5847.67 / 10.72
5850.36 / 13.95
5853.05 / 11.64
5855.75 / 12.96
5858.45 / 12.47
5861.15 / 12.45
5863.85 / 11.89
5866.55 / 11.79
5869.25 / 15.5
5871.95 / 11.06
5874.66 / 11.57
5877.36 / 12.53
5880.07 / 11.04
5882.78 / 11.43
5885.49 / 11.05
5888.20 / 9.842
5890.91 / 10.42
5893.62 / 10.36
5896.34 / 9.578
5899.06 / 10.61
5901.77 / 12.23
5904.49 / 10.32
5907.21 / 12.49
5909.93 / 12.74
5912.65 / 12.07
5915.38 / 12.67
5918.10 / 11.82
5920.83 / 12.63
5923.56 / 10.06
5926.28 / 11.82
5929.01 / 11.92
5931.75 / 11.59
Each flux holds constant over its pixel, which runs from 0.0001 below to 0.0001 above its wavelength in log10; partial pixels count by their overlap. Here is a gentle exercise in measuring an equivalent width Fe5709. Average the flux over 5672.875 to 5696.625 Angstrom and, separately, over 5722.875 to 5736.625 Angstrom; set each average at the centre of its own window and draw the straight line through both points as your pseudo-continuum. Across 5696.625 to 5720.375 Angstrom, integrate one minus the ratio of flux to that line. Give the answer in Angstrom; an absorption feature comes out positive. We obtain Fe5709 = 0.7 Angstrom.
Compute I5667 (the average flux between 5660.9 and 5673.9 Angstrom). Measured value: 11.9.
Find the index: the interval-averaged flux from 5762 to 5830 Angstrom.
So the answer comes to 12.4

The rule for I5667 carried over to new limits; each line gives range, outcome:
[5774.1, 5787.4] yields 11.9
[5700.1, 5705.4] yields 12.2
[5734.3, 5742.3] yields 12.7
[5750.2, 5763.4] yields 12.7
